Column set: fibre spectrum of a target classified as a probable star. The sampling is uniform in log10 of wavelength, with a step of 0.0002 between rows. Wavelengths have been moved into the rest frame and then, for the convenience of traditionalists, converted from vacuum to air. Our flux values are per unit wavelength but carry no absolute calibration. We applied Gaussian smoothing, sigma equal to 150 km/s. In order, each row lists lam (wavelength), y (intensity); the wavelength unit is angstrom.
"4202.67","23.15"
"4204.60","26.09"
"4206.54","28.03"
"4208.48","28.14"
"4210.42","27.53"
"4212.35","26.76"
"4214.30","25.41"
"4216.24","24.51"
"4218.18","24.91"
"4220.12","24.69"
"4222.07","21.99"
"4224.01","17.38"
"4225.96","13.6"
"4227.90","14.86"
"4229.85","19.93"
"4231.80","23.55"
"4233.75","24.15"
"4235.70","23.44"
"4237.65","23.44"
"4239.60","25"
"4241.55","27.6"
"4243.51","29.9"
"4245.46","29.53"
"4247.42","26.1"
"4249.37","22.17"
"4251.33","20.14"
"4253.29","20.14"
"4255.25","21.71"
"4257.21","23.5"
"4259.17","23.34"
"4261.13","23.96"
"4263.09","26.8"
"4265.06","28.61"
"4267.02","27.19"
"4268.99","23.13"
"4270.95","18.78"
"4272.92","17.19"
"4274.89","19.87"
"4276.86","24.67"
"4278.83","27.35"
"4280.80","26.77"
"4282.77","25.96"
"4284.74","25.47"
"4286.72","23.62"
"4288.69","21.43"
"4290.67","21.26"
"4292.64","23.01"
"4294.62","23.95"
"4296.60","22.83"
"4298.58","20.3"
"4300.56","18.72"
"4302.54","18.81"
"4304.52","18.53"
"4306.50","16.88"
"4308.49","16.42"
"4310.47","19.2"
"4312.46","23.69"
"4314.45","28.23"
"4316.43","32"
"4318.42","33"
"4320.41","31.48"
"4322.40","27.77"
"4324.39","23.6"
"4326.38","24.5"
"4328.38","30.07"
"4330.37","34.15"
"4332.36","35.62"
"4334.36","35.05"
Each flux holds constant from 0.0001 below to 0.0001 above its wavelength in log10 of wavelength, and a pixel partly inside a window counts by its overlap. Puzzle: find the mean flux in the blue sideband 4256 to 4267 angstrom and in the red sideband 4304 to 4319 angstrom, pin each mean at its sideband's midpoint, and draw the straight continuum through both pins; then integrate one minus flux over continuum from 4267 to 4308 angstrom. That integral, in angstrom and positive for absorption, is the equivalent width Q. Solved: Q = 3.98 angstrom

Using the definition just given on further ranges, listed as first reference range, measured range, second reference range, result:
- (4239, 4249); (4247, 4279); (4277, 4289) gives 4.0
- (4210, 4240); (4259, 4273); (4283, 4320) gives -0.9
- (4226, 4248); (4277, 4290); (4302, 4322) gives -0.5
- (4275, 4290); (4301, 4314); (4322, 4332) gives 3.7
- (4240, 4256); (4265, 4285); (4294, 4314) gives -1.2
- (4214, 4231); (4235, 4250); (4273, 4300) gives -3.2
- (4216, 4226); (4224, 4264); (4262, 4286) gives -0.3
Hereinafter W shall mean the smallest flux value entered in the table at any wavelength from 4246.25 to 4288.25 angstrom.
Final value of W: 17.19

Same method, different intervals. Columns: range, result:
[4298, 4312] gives 16.42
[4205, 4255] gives 13.6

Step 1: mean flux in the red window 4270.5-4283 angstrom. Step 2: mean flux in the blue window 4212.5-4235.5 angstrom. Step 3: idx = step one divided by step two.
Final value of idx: 1.06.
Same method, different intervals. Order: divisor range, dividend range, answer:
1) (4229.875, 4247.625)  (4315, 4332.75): 1.18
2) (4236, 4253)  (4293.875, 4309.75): 0.77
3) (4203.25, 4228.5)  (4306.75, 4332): 1.15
